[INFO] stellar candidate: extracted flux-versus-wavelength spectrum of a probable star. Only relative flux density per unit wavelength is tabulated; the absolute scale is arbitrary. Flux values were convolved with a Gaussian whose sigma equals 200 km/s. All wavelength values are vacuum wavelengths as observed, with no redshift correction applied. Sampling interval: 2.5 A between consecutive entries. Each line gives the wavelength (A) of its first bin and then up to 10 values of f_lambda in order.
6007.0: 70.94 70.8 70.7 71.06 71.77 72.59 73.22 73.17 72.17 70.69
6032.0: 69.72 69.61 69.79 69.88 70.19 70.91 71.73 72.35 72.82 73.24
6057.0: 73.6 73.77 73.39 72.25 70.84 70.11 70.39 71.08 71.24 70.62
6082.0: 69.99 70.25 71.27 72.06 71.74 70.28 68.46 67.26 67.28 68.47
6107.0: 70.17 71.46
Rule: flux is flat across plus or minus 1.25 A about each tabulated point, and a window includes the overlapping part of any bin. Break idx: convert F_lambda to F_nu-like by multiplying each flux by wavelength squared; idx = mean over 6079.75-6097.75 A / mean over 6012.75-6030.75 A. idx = 1.0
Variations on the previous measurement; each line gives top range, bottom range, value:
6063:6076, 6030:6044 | 1.03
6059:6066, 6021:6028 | 1.01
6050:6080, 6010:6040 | 1.02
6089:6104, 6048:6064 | 0.96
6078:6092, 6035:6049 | 1.02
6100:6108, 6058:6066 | 0.95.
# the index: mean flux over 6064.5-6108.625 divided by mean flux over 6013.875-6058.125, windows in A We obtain 1.0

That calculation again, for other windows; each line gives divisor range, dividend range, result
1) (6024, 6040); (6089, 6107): 0.98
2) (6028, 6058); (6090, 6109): 0.97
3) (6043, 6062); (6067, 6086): 0.97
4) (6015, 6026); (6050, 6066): 1.01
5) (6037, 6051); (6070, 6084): 1.00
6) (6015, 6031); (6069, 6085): 0.98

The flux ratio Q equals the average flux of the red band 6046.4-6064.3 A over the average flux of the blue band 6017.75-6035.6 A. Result 1.0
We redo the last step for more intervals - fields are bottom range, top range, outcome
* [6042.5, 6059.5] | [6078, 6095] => 0.98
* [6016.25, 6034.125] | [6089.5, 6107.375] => 0.96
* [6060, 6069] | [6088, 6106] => 0.96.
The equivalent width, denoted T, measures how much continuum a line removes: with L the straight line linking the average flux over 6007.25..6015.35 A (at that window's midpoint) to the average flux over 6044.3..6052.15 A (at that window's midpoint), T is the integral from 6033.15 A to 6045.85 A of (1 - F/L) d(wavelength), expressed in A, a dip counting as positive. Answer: 0.3 A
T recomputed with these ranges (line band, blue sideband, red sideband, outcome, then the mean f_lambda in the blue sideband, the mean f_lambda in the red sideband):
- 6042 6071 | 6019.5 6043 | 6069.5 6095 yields -0.50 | 71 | 70.9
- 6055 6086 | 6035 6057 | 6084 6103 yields -0.39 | 71.4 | 69.8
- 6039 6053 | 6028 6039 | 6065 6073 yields -0.23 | 70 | 70.6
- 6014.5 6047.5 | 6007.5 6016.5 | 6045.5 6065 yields 0.28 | 70.9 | 72.9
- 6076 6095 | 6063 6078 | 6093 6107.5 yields -0.31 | 71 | 68.6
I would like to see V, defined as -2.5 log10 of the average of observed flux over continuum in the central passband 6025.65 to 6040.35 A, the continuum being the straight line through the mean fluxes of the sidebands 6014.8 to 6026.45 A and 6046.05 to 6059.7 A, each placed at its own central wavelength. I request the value 0.04 mag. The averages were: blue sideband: 72.5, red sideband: 72.9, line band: 70.3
